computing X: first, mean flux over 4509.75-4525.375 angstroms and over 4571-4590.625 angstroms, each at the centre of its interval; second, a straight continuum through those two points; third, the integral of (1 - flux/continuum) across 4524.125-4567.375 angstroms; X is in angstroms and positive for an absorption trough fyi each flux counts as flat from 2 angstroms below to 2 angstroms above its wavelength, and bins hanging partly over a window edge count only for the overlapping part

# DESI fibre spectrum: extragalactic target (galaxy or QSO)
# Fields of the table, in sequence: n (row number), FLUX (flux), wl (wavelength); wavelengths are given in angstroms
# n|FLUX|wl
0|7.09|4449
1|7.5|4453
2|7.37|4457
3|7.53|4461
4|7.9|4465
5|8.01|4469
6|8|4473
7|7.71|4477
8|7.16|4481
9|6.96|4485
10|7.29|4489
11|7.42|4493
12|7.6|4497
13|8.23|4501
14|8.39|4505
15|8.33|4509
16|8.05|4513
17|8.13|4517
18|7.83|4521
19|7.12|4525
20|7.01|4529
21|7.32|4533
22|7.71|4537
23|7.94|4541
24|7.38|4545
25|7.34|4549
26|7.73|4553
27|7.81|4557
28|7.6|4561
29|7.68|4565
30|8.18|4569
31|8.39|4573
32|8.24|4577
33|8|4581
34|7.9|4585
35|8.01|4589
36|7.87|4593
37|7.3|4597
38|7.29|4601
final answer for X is 2.5 angstroms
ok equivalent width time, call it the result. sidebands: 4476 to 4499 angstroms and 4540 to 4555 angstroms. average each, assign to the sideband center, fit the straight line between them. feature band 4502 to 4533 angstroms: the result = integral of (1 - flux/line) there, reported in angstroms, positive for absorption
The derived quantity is -1.5 angstroms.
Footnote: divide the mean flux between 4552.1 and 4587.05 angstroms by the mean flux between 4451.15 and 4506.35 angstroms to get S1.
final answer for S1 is 1.0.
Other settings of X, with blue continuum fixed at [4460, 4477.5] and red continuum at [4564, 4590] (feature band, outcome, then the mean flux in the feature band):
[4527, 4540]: 0.97 angstroms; 7.39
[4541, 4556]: 0.84 angstroms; 7.57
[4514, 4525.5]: 0.23 angstroms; 7.8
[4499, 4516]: -0.66 angstroms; 8.24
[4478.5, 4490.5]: 1.12 angstroms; 7.15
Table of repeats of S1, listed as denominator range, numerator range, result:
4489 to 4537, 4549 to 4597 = 1.02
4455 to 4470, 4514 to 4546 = 0.99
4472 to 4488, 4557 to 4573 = 1.06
